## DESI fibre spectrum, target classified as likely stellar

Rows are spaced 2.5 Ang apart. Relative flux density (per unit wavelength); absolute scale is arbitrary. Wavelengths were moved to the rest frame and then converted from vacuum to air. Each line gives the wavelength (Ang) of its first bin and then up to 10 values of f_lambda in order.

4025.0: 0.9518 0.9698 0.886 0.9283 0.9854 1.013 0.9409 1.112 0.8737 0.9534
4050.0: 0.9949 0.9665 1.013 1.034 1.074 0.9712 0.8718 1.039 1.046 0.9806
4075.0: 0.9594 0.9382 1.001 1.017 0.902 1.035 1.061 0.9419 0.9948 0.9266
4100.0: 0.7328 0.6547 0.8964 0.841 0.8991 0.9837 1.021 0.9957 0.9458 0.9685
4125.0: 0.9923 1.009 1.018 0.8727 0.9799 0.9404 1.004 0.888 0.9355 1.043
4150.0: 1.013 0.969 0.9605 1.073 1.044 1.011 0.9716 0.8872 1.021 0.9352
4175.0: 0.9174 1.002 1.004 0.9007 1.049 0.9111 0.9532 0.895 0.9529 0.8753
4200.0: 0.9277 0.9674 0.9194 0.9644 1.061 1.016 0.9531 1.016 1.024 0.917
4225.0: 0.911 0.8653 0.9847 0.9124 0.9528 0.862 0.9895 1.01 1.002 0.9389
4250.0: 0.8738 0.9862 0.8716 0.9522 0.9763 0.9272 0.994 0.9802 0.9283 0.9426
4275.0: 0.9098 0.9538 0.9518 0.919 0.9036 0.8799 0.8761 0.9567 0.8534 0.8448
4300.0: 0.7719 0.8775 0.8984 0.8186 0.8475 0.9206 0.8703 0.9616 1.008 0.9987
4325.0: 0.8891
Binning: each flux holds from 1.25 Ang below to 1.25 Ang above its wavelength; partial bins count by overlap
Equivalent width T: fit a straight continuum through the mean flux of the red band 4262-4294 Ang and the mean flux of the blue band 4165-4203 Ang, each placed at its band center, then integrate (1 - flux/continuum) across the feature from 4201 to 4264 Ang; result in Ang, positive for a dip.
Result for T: -1.0 Ang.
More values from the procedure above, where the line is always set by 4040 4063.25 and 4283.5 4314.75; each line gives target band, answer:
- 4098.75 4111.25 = 2.1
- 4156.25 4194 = -1.5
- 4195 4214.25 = -0.9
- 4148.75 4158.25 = -0.6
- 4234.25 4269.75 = -2.2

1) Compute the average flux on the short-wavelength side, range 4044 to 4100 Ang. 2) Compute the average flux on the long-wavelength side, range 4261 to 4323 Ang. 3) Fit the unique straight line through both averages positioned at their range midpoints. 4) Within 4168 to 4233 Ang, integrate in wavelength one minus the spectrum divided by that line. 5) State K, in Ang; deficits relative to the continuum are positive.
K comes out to -1.21 Ang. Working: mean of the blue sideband 0.977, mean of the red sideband 0.911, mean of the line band 0.956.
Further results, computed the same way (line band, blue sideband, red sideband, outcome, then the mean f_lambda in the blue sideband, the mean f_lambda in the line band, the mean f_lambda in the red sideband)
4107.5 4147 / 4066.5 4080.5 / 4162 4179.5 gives 0.6 Ang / 0.993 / 0.961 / 0.963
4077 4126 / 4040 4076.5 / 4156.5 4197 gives 2.2 Ang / 0.99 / 0.937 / 0.968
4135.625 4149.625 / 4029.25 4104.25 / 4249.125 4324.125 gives -0.3 Ang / 0.962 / 0.966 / 0.915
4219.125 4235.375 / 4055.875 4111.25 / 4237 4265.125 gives 0.2 Ang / 0.947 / 0.935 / 0.949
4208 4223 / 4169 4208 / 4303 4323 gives -0.9 Ang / 0.949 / 1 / 0.911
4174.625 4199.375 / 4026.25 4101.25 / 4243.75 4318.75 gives -0.2 Ang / 0.972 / 0.947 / 0.913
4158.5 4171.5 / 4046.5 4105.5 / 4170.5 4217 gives -0.4 Ang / 0.959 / 0.988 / 0.958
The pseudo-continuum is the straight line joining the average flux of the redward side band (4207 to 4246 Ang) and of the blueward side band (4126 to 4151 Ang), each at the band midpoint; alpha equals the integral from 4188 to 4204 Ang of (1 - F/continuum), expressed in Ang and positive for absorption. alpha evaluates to 0.6 Ang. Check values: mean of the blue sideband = 0.97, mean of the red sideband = 0.965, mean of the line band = 0.928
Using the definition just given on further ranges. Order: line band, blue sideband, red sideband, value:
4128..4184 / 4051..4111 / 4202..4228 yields -0.76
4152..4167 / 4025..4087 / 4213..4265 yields -0.61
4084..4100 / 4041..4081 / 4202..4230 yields 0.41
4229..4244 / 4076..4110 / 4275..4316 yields -0.97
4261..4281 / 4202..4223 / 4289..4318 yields -0.79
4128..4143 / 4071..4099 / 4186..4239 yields 0.12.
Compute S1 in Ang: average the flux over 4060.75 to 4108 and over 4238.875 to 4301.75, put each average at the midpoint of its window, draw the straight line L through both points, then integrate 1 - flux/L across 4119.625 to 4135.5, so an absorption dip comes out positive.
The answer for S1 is -0.6 Ang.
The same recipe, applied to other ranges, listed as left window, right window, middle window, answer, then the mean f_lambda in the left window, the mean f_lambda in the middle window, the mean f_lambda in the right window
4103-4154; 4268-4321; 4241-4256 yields -0.54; 0.956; 0.949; 0.9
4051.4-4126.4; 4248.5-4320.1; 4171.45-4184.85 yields -0.35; 0.957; 0.96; 0.911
